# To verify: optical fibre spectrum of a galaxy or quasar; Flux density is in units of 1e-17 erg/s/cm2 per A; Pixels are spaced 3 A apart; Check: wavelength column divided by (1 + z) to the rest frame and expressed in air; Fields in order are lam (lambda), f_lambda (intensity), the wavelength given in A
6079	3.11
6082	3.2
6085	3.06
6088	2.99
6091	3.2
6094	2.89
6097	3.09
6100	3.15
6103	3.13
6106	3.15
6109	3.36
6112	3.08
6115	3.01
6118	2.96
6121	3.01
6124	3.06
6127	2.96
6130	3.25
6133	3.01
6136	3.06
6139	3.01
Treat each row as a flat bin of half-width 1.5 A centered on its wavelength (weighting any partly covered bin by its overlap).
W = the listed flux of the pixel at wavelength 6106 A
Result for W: 3.15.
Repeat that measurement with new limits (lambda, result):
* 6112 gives 3.08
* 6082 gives 3.2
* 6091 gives 3.2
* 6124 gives 3.06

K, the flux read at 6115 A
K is 3.01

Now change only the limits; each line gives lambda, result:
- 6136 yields 3.06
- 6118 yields 2.96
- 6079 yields 3.11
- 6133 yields 3.01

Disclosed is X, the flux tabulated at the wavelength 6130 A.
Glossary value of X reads 3.25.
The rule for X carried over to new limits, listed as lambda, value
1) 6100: 3.15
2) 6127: 2.96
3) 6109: 3.36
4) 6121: 3.01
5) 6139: 3.01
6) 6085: 3.06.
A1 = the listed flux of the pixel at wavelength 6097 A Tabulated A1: 3.09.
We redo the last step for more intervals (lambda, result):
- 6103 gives 3.13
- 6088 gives 2.99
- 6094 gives 2.89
